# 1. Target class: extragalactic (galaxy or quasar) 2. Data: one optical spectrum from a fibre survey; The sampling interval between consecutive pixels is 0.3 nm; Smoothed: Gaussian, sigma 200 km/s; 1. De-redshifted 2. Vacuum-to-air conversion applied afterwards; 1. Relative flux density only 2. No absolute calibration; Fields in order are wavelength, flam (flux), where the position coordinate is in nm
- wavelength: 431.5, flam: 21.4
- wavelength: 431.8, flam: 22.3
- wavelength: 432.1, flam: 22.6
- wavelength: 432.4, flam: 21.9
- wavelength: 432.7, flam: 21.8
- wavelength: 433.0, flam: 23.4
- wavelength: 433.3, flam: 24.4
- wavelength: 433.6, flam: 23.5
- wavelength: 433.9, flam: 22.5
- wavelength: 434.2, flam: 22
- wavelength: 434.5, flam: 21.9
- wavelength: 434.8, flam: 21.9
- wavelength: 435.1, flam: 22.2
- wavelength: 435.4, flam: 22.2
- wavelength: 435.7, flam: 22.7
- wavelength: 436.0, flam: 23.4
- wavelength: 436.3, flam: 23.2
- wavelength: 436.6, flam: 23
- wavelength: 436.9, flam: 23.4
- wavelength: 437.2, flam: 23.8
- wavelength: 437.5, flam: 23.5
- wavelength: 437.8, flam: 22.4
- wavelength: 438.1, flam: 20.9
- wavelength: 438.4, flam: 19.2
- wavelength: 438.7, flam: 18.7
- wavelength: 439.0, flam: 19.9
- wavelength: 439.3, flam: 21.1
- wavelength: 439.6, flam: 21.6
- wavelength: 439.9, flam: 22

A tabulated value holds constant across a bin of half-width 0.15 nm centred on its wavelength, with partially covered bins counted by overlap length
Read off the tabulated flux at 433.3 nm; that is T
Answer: 24.4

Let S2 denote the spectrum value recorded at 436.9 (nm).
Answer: 23.4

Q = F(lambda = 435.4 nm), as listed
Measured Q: 22.2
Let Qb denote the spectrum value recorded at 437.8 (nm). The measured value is 22.4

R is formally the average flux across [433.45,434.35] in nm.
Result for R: 22.7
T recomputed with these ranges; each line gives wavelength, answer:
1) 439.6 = 21.6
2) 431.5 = 21.4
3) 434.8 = 21.9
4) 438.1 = 20.9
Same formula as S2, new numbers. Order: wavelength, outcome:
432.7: 21.8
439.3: 21.1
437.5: 23.5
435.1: 22.2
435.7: 22.7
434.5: 21.9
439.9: 22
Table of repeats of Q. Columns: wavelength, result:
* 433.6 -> 23.5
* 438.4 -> 19.2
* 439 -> 19.9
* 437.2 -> 23.8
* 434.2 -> 22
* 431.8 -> 22.3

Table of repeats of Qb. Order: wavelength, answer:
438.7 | 18.7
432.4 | 21.9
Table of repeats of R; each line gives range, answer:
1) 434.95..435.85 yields 22.4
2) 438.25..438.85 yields 18.9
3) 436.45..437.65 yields 23.4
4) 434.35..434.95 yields 21.9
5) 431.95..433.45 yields 22.8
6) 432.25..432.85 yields 21.8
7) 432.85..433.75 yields 23.8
